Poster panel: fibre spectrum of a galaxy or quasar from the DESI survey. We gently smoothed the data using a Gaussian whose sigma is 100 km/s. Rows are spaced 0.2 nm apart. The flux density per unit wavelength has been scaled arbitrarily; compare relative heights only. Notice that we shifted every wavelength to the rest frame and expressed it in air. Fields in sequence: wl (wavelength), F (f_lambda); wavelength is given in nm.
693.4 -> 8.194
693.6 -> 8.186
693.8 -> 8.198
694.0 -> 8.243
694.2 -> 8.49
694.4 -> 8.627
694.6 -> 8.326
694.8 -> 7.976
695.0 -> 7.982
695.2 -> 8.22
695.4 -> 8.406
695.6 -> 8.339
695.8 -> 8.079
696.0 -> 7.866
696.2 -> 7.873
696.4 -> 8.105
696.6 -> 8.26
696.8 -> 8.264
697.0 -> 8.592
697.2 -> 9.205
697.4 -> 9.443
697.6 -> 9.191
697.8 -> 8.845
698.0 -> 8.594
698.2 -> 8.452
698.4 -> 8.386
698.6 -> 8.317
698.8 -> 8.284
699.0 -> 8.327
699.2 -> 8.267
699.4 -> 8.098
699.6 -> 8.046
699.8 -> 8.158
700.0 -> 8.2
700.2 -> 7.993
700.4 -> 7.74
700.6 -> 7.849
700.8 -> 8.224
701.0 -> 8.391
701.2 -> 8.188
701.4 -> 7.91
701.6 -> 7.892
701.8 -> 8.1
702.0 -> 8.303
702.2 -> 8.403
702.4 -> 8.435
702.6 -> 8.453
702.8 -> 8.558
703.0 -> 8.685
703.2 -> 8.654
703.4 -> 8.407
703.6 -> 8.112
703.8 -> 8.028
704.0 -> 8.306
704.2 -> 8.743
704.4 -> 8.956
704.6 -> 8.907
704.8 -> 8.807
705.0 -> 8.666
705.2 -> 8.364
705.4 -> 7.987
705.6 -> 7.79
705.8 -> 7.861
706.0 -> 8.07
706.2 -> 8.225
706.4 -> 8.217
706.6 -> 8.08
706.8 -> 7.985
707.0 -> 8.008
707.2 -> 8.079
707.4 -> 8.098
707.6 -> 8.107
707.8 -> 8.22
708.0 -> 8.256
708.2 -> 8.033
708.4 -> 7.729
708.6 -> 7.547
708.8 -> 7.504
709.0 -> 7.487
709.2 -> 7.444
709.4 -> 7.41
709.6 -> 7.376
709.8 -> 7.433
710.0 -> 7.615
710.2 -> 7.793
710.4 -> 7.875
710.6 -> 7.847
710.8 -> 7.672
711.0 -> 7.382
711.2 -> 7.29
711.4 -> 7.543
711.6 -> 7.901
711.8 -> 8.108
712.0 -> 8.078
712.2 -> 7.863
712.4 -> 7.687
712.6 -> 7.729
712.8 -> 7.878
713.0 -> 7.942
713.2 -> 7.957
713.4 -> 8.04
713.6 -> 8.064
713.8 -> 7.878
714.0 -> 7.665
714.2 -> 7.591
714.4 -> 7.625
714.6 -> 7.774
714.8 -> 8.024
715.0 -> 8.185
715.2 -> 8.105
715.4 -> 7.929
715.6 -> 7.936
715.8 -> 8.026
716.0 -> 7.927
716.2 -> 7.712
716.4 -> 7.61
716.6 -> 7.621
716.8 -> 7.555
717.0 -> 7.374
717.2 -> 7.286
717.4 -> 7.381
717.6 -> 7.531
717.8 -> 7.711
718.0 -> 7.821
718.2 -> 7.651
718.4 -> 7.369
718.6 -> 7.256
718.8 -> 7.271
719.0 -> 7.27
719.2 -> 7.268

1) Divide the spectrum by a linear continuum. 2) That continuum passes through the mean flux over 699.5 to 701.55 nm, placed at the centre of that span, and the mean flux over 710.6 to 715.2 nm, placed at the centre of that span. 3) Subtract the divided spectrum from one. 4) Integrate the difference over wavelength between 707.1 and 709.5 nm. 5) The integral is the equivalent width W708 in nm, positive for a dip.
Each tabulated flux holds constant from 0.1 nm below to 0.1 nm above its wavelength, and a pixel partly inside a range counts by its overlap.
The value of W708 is 0.03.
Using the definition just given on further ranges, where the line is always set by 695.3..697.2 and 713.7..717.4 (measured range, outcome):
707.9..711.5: 0.129 nm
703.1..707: -0.141 nm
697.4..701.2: -0.070 nm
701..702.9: -0.035 nm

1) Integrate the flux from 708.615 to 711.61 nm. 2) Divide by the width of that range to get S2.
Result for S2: 7.56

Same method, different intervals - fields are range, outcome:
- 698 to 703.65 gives 8.25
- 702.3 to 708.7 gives 8.26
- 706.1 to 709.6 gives 7.89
